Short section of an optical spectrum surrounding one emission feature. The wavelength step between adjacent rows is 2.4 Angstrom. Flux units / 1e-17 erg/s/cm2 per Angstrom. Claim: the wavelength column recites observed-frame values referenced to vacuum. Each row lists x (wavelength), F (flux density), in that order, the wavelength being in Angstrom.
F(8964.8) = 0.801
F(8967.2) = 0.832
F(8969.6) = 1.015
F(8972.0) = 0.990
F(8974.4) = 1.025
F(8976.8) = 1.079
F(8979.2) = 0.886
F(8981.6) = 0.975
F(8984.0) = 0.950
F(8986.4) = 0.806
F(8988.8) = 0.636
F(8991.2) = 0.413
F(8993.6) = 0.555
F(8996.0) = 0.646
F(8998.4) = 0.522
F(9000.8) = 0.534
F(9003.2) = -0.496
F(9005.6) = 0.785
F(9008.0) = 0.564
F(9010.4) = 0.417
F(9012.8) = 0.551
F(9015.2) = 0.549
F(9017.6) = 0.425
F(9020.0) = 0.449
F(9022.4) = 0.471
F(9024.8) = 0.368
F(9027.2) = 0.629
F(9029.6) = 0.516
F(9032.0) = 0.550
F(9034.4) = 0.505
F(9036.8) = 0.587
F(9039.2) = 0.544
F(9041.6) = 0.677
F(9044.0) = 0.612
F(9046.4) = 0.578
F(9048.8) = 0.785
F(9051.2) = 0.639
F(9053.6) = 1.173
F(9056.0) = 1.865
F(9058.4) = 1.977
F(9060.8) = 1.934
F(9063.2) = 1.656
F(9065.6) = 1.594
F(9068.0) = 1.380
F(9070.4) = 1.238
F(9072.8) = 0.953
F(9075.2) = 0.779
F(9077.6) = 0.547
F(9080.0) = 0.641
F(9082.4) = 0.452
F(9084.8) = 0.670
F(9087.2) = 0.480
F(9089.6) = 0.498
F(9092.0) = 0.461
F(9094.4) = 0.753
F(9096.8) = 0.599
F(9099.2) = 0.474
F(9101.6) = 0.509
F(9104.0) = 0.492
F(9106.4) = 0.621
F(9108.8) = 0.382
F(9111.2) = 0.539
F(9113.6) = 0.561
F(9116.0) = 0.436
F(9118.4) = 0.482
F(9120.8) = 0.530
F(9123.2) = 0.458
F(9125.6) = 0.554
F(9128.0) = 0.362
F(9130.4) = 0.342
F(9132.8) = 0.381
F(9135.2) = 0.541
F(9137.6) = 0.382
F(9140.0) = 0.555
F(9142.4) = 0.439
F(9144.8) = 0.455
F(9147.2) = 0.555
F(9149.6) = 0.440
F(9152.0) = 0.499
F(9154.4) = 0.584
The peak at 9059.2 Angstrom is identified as [O III] 5007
